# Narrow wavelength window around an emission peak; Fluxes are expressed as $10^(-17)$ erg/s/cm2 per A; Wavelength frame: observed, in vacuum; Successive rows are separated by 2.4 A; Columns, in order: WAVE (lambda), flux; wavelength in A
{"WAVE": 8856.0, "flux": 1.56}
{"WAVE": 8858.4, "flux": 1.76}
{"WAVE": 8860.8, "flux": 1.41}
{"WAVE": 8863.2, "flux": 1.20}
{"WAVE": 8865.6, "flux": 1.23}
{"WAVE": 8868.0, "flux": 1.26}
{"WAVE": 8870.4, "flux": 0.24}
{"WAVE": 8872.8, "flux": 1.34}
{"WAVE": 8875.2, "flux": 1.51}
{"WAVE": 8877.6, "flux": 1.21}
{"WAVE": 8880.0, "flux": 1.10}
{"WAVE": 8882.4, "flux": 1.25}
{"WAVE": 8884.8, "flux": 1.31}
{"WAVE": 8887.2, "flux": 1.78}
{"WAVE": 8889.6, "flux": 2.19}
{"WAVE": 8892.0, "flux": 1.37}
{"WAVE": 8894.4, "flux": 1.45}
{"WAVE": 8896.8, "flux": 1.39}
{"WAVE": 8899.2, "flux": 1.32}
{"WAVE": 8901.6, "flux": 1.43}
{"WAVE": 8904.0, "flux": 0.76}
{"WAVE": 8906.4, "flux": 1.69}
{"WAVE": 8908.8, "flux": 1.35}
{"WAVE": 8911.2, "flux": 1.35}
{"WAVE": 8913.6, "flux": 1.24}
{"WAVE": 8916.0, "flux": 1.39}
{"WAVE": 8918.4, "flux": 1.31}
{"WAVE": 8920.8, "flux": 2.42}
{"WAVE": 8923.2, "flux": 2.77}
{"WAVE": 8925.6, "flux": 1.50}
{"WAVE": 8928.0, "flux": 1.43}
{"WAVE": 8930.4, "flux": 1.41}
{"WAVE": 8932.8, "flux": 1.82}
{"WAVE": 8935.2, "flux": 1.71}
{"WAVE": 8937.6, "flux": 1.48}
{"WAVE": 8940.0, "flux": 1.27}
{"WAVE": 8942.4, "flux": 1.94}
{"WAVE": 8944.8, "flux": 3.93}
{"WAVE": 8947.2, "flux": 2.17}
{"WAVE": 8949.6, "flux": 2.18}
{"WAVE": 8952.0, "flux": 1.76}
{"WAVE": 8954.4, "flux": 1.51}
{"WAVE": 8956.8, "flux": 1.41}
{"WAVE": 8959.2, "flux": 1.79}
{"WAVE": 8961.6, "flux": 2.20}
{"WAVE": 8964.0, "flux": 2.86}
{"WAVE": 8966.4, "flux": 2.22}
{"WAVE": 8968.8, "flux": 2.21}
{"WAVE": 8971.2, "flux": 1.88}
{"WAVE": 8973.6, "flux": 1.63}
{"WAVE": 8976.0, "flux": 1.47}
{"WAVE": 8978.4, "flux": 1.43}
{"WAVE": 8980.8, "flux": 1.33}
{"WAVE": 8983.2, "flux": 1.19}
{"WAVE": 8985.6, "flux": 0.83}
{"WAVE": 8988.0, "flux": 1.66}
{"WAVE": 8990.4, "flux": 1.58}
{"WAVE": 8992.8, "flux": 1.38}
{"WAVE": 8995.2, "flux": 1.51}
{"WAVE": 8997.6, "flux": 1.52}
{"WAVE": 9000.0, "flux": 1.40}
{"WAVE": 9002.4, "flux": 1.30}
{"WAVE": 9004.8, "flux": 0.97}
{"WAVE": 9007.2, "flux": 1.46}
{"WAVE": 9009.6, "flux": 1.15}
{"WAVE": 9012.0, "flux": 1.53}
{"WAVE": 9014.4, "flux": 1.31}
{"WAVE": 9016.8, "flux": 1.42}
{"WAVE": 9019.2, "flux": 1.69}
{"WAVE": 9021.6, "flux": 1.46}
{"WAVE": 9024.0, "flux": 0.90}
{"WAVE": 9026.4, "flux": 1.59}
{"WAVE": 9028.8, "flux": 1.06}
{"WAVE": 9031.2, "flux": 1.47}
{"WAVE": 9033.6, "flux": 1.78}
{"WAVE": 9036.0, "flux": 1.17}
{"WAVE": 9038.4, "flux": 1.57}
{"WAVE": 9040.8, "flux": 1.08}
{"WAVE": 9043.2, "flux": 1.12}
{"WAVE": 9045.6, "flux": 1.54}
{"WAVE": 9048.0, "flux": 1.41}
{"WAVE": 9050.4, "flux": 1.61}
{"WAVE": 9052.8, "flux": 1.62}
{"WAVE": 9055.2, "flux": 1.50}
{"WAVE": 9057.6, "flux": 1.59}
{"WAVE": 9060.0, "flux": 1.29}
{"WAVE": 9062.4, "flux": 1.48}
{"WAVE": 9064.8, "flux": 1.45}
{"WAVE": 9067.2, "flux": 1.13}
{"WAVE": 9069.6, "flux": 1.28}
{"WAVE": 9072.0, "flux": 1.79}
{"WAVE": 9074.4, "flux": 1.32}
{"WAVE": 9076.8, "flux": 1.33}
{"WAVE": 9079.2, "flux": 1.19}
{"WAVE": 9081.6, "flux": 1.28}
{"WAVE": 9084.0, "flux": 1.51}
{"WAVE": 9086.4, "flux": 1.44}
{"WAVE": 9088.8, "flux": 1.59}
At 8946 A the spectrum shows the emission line [S II] 6716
